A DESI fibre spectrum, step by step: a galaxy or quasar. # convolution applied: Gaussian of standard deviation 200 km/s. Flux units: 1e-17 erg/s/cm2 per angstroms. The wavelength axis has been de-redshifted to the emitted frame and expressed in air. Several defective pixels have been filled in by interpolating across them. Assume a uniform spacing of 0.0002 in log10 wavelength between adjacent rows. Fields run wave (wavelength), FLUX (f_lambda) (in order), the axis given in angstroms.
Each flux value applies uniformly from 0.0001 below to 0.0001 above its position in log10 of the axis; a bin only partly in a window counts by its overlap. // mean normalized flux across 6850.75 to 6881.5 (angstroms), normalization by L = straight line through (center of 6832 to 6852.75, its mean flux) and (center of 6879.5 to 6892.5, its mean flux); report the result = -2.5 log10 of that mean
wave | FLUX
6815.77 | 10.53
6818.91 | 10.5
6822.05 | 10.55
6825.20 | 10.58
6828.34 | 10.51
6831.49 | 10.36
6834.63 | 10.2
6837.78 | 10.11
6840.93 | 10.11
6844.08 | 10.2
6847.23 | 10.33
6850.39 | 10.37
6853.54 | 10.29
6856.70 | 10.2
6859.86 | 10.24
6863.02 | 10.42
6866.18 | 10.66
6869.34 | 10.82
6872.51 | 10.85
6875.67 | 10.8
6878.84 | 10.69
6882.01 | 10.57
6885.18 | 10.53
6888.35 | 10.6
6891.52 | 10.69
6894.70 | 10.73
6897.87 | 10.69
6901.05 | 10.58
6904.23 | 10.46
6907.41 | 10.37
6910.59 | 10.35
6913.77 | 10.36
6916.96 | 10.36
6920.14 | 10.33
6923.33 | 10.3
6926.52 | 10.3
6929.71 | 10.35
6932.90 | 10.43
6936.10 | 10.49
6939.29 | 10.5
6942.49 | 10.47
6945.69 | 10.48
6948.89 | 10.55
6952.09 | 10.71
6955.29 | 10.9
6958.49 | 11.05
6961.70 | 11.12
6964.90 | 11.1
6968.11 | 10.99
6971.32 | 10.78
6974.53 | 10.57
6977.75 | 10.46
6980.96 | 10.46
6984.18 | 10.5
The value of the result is -0.01 mag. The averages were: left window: 10.2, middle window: 10.5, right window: 10.6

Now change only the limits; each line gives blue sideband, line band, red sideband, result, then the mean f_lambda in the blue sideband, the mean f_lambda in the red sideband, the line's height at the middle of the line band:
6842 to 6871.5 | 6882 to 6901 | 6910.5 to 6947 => -0.03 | 10.4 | 10.4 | 10.4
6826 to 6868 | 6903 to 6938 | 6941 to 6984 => 0.02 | 10.3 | 10.7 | 10.6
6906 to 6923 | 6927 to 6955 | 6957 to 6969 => 0.02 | 10.4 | 11.1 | 10.7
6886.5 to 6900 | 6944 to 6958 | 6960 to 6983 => 0.01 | 10.7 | 10.8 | 10.7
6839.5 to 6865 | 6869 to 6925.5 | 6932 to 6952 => -0.02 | 10.3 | 10.5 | 10.4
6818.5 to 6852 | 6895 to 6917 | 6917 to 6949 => -0.01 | 10.3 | 10.4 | 10.4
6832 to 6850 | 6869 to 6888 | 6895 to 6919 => -0.03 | 10.2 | 10.5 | 10.4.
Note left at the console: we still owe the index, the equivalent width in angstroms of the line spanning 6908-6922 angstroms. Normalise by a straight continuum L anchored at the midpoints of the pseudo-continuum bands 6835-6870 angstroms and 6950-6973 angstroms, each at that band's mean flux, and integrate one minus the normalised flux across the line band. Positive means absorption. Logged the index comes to 0.43 angstroms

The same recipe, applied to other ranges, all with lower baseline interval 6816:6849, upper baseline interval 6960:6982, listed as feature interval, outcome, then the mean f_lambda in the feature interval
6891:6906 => -0.1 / 10.6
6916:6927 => 0.3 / 10.3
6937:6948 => 0.2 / 10.5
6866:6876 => -0.3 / 10.8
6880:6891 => -0.1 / 10.6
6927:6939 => 0.3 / 10.4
